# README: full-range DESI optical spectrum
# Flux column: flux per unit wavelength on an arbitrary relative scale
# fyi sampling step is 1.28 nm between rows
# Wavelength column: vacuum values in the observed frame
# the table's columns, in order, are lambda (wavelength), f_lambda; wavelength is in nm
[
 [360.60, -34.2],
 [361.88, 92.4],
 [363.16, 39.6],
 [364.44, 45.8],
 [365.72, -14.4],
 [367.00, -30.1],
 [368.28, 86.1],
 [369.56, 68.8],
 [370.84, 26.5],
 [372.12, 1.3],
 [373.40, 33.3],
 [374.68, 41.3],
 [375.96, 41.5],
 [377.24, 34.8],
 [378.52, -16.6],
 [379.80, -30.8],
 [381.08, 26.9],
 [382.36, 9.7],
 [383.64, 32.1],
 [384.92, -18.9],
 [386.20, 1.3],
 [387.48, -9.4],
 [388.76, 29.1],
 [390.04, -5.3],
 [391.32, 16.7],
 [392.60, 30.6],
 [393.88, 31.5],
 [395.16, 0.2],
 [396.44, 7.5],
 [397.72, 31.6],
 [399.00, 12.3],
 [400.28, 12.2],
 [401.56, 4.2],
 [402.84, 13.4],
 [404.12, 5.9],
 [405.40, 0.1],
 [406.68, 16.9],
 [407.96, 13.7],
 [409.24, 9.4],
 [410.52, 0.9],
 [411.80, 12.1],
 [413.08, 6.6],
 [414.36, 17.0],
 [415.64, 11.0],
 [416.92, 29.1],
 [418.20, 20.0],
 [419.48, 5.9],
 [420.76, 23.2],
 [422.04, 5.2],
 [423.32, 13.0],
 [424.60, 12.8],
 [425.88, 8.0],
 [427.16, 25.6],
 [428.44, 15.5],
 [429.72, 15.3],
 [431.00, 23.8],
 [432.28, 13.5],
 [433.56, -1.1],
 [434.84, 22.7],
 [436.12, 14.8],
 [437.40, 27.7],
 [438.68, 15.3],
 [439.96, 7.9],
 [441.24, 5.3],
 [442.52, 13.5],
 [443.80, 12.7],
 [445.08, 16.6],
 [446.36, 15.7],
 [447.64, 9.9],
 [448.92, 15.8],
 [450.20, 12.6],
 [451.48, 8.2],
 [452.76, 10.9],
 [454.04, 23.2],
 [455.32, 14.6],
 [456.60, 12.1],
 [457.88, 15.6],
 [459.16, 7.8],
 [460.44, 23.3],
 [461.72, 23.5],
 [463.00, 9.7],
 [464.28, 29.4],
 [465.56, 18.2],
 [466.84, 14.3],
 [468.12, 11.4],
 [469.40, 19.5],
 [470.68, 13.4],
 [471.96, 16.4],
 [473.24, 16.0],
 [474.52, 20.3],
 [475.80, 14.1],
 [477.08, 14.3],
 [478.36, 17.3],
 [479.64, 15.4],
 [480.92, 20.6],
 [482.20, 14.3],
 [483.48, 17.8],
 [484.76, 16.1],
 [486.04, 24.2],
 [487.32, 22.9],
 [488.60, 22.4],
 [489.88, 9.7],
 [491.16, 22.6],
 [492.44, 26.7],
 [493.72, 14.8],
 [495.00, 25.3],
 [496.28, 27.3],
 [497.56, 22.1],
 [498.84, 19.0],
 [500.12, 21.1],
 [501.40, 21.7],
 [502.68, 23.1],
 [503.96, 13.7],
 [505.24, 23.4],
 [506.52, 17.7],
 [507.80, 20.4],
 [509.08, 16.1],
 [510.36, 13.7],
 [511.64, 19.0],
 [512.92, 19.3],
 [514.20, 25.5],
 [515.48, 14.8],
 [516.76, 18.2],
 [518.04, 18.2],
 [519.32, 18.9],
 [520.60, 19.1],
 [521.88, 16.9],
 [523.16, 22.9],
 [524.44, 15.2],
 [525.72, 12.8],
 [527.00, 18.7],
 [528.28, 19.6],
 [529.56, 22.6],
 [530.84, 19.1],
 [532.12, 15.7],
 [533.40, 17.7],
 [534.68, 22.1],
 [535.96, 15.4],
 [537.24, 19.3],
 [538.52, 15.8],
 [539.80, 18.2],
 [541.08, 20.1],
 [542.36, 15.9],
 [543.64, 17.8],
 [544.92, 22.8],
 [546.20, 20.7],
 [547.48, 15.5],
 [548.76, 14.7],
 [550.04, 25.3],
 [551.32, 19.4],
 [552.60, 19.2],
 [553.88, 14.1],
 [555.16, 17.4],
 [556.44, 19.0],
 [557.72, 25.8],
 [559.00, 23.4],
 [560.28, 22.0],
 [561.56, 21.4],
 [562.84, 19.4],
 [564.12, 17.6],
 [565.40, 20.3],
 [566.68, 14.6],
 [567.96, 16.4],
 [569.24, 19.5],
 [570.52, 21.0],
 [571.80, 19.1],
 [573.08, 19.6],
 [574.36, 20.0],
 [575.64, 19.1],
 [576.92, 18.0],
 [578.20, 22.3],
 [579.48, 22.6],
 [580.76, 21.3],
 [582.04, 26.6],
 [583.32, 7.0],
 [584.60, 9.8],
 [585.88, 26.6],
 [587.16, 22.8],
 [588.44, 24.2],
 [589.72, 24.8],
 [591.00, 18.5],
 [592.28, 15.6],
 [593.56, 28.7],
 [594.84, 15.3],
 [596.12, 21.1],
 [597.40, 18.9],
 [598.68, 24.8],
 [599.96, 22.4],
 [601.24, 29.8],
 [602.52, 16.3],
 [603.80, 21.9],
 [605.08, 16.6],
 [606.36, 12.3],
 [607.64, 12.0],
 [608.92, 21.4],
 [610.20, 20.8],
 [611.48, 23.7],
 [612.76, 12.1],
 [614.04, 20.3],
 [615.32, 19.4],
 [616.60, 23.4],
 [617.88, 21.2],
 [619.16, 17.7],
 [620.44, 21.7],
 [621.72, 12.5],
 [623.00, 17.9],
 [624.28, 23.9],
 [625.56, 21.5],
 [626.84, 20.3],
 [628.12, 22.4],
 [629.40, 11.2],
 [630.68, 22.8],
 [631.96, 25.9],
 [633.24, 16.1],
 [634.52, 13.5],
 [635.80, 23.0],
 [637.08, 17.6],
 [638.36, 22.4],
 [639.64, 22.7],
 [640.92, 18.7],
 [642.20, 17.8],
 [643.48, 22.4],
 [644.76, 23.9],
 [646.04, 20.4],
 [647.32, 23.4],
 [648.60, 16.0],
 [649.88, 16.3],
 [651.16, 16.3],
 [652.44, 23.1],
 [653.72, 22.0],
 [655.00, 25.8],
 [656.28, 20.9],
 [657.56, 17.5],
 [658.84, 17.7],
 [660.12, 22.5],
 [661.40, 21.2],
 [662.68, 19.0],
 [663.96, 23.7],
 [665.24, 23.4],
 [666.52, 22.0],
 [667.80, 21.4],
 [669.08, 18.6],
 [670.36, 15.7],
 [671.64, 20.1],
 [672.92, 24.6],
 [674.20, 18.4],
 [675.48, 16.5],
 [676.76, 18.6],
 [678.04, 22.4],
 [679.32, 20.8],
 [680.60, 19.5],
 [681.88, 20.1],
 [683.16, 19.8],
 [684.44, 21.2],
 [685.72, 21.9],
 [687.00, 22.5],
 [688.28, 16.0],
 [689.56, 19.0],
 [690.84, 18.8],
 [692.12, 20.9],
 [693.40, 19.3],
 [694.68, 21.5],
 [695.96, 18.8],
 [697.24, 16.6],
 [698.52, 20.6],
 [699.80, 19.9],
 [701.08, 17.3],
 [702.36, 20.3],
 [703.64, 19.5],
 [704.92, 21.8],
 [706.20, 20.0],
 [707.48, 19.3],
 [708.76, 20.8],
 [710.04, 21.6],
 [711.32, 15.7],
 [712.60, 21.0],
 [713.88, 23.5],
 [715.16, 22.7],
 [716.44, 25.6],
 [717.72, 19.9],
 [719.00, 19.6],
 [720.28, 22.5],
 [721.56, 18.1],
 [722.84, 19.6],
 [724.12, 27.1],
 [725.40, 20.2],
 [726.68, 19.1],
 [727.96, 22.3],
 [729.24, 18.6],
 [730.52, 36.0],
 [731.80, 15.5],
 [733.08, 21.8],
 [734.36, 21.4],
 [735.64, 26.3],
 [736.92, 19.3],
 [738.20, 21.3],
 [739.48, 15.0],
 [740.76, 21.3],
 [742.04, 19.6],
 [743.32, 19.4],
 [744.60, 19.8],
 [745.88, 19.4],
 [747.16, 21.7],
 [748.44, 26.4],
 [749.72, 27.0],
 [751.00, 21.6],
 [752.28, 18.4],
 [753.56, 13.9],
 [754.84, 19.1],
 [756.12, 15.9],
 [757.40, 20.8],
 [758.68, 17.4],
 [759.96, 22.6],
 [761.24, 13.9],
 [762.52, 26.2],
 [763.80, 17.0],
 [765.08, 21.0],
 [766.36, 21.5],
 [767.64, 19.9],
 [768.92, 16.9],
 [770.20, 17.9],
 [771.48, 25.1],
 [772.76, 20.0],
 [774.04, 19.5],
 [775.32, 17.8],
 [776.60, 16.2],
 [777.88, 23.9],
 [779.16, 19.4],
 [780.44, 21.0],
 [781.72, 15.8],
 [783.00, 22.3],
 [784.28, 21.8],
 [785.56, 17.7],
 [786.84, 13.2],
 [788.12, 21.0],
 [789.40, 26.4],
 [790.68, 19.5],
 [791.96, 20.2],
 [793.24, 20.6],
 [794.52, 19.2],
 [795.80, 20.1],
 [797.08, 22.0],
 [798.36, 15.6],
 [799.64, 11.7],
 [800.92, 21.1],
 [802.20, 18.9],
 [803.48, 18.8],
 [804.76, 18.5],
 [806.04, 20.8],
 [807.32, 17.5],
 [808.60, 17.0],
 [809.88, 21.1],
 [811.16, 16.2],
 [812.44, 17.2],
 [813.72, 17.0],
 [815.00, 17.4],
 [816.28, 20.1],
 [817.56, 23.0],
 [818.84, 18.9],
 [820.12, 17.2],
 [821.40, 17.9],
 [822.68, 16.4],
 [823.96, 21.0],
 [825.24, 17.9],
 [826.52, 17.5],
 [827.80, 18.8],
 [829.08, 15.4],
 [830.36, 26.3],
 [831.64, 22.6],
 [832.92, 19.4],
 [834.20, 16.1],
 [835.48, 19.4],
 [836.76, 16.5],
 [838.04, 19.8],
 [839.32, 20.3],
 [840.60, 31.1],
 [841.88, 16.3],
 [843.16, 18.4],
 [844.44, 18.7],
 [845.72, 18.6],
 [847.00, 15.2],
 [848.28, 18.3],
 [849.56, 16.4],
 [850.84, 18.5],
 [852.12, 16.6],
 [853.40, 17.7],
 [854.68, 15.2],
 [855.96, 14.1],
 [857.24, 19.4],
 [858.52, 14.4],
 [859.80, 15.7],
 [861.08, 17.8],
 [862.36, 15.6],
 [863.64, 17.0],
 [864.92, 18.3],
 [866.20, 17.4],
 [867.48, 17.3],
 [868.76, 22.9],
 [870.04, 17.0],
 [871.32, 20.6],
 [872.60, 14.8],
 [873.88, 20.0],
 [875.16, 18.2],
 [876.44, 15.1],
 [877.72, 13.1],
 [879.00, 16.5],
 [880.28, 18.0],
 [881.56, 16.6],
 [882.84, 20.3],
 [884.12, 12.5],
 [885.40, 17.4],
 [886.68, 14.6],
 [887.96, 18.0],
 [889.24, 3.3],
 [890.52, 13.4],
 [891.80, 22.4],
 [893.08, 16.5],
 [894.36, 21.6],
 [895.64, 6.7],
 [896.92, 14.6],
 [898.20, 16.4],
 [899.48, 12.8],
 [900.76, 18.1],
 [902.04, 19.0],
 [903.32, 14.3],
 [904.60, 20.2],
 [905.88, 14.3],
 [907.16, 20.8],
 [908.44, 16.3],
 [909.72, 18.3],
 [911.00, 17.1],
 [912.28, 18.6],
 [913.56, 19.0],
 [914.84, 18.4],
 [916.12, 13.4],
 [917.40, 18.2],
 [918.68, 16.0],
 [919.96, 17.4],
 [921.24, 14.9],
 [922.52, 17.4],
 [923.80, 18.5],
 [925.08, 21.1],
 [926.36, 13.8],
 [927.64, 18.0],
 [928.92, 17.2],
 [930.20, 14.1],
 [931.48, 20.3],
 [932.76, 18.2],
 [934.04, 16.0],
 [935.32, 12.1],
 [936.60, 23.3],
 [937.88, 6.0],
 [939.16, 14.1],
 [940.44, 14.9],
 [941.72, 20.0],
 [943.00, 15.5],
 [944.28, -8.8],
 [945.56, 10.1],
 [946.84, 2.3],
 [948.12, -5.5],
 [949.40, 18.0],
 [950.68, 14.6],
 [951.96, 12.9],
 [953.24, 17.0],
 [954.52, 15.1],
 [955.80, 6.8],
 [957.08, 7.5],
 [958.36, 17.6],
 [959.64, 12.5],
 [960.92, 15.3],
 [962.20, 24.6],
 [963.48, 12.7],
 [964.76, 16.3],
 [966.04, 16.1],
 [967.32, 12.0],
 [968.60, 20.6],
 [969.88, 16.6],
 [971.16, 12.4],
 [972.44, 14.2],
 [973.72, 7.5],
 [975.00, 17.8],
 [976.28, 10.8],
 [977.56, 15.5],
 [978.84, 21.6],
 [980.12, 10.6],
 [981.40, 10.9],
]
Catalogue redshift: 0.113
